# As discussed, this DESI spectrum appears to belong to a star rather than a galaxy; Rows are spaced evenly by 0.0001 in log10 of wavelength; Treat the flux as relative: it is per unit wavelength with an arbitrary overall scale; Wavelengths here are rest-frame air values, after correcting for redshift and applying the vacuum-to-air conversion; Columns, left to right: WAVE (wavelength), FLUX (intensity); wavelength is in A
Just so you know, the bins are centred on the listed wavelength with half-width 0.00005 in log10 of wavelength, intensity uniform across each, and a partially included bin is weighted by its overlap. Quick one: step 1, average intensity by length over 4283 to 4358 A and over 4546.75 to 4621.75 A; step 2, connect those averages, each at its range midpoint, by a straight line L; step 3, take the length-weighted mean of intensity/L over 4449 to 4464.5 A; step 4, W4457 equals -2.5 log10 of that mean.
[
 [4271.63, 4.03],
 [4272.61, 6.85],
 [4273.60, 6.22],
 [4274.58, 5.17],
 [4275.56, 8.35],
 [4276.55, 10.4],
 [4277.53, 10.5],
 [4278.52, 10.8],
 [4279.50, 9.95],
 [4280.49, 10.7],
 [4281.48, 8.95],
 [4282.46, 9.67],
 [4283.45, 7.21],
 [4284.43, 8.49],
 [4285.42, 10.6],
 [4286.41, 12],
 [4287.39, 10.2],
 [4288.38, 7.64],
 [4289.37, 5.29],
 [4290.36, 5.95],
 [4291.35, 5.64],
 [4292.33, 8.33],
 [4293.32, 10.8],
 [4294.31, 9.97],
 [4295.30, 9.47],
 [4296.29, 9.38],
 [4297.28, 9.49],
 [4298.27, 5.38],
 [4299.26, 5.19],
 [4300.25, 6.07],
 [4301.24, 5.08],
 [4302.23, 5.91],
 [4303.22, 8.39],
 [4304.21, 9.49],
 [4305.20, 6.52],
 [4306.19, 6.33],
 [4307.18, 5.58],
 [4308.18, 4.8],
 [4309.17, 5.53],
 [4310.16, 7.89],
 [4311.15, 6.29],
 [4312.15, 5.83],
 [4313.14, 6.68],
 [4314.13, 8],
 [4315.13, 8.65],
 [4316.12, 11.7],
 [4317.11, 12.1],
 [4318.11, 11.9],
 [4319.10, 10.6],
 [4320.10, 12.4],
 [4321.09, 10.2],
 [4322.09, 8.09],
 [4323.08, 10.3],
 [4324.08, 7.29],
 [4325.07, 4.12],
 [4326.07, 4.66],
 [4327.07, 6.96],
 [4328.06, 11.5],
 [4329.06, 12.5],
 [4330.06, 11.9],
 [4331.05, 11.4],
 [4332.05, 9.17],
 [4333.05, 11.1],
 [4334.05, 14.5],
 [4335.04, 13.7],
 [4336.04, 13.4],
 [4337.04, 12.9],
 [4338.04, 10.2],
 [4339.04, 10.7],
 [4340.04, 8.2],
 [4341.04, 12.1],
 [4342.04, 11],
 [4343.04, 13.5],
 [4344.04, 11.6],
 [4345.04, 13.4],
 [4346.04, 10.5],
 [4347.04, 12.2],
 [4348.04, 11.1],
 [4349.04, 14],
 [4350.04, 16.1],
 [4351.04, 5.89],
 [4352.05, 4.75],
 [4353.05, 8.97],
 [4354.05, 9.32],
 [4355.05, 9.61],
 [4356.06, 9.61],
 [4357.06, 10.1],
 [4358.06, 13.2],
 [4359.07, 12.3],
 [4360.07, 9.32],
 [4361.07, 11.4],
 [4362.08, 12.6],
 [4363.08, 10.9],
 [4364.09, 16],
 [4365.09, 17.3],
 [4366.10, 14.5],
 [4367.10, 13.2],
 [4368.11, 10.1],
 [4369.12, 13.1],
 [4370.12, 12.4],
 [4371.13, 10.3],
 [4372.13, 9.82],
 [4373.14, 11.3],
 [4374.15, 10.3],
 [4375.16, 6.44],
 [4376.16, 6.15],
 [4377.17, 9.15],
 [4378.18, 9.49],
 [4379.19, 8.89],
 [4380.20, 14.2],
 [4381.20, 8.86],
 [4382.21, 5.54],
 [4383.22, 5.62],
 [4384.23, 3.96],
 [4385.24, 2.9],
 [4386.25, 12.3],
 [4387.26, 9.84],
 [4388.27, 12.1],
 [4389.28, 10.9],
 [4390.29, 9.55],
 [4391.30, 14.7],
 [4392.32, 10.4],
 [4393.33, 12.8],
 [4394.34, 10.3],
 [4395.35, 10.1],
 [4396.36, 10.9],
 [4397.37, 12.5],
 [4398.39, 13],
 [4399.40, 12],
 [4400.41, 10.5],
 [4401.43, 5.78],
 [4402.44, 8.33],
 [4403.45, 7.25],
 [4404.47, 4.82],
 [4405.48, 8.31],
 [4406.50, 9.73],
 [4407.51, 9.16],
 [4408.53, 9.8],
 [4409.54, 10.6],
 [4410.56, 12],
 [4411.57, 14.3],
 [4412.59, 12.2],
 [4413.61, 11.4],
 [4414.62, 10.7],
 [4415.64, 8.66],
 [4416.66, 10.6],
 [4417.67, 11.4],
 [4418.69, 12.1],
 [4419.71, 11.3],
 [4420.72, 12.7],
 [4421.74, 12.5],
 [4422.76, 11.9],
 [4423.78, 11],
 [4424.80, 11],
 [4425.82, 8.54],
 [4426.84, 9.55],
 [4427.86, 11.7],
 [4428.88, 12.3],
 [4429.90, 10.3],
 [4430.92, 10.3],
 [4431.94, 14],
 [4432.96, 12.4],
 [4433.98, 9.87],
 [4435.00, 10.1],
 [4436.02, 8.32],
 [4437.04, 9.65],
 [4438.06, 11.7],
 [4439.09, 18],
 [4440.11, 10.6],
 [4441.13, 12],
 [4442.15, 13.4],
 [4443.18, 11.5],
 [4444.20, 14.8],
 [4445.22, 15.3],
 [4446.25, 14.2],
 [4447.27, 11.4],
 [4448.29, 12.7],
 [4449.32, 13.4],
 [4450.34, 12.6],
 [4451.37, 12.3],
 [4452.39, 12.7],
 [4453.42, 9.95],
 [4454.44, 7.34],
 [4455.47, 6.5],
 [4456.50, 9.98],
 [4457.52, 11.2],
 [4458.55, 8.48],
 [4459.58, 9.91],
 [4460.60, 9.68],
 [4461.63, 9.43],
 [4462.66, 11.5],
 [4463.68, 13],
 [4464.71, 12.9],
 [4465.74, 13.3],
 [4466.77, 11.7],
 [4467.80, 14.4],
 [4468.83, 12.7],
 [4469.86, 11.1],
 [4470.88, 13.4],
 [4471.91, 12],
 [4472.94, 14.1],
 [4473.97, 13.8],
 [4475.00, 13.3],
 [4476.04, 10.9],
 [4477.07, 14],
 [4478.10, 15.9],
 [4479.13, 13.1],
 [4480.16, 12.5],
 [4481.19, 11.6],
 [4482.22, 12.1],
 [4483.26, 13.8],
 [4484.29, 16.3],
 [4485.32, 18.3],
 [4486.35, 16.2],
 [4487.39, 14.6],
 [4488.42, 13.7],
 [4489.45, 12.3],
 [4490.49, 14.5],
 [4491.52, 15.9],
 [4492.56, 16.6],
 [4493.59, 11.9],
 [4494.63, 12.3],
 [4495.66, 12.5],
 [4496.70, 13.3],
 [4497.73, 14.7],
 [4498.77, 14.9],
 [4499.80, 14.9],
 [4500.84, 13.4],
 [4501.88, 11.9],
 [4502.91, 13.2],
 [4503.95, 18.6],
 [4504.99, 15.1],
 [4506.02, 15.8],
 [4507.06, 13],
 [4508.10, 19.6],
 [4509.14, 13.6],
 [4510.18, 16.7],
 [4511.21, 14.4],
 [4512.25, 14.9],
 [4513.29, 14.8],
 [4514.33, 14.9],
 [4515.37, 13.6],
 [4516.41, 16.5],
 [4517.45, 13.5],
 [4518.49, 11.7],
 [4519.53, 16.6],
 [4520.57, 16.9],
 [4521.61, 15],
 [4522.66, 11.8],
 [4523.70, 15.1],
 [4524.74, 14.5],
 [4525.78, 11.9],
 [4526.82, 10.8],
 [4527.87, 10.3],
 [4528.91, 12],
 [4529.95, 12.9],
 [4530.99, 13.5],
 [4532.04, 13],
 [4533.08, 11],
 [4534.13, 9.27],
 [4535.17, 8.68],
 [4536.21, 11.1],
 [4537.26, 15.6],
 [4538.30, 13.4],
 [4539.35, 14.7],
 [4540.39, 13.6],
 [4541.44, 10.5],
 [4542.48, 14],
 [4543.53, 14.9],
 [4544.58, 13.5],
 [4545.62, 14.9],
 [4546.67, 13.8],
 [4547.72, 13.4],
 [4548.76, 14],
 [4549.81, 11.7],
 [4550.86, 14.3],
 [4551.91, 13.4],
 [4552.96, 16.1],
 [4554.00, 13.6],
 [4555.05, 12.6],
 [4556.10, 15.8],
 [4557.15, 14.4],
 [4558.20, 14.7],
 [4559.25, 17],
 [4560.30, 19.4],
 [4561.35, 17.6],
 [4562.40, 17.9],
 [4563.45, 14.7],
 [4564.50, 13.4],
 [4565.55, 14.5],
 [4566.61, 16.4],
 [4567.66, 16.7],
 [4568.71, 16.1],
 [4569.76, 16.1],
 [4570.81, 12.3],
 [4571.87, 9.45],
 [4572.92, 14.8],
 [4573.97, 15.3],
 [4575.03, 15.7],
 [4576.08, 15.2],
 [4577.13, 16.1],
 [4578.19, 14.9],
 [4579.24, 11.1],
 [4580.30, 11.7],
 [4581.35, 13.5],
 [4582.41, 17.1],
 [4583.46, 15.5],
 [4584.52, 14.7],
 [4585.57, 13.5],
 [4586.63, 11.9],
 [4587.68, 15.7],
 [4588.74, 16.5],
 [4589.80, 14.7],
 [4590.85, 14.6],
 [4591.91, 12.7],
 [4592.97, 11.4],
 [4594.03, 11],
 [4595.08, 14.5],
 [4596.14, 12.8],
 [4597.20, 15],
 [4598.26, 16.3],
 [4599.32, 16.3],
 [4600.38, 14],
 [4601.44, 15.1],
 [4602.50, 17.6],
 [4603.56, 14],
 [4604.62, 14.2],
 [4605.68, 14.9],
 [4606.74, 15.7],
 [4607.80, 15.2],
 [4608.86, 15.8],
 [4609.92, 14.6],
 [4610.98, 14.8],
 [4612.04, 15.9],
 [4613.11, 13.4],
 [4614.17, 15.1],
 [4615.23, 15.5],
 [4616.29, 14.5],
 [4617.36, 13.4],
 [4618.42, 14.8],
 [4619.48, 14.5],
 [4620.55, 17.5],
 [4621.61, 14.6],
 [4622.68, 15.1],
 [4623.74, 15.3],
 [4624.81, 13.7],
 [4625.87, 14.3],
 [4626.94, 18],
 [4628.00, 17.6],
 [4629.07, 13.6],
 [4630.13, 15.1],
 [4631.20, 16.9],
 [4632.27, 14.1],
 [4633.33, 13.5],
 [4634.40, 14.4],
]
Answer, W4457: 0.15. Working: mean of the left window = 9.28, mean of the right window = 14.7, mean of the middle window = 10.5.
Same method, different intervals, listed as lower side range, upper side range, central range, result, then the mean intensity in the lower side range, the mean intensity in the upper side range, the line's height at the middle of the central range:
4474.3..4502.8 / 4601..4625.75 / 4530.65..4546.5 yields 0.124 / 13.9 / 15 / 14.3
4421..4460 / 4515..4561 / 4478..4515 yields -0.143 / 11.4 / 13.6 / 12.7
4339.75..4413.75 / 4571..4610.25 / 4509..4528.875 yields -0.077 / 10.5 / 14.4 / 13.1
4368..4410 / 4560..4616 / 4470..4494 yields -0.159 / 9.62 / 14.8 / 12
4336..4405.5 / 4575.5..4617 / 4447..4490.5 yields -0.013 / 10.5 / 14.5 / 12.2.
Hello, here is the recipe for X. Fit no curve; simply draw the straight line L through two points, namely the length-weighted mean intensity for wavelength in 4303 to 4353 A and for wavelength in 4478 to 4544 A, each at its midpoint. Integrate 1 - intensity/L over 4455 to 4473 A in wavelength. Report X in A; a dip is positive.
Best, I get 2.1 A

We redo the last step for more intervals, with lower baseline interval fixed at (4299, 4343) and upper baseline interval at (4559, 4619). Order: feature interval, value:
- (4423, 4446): -0.4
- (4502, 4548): -1.3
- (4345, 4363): -1.7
